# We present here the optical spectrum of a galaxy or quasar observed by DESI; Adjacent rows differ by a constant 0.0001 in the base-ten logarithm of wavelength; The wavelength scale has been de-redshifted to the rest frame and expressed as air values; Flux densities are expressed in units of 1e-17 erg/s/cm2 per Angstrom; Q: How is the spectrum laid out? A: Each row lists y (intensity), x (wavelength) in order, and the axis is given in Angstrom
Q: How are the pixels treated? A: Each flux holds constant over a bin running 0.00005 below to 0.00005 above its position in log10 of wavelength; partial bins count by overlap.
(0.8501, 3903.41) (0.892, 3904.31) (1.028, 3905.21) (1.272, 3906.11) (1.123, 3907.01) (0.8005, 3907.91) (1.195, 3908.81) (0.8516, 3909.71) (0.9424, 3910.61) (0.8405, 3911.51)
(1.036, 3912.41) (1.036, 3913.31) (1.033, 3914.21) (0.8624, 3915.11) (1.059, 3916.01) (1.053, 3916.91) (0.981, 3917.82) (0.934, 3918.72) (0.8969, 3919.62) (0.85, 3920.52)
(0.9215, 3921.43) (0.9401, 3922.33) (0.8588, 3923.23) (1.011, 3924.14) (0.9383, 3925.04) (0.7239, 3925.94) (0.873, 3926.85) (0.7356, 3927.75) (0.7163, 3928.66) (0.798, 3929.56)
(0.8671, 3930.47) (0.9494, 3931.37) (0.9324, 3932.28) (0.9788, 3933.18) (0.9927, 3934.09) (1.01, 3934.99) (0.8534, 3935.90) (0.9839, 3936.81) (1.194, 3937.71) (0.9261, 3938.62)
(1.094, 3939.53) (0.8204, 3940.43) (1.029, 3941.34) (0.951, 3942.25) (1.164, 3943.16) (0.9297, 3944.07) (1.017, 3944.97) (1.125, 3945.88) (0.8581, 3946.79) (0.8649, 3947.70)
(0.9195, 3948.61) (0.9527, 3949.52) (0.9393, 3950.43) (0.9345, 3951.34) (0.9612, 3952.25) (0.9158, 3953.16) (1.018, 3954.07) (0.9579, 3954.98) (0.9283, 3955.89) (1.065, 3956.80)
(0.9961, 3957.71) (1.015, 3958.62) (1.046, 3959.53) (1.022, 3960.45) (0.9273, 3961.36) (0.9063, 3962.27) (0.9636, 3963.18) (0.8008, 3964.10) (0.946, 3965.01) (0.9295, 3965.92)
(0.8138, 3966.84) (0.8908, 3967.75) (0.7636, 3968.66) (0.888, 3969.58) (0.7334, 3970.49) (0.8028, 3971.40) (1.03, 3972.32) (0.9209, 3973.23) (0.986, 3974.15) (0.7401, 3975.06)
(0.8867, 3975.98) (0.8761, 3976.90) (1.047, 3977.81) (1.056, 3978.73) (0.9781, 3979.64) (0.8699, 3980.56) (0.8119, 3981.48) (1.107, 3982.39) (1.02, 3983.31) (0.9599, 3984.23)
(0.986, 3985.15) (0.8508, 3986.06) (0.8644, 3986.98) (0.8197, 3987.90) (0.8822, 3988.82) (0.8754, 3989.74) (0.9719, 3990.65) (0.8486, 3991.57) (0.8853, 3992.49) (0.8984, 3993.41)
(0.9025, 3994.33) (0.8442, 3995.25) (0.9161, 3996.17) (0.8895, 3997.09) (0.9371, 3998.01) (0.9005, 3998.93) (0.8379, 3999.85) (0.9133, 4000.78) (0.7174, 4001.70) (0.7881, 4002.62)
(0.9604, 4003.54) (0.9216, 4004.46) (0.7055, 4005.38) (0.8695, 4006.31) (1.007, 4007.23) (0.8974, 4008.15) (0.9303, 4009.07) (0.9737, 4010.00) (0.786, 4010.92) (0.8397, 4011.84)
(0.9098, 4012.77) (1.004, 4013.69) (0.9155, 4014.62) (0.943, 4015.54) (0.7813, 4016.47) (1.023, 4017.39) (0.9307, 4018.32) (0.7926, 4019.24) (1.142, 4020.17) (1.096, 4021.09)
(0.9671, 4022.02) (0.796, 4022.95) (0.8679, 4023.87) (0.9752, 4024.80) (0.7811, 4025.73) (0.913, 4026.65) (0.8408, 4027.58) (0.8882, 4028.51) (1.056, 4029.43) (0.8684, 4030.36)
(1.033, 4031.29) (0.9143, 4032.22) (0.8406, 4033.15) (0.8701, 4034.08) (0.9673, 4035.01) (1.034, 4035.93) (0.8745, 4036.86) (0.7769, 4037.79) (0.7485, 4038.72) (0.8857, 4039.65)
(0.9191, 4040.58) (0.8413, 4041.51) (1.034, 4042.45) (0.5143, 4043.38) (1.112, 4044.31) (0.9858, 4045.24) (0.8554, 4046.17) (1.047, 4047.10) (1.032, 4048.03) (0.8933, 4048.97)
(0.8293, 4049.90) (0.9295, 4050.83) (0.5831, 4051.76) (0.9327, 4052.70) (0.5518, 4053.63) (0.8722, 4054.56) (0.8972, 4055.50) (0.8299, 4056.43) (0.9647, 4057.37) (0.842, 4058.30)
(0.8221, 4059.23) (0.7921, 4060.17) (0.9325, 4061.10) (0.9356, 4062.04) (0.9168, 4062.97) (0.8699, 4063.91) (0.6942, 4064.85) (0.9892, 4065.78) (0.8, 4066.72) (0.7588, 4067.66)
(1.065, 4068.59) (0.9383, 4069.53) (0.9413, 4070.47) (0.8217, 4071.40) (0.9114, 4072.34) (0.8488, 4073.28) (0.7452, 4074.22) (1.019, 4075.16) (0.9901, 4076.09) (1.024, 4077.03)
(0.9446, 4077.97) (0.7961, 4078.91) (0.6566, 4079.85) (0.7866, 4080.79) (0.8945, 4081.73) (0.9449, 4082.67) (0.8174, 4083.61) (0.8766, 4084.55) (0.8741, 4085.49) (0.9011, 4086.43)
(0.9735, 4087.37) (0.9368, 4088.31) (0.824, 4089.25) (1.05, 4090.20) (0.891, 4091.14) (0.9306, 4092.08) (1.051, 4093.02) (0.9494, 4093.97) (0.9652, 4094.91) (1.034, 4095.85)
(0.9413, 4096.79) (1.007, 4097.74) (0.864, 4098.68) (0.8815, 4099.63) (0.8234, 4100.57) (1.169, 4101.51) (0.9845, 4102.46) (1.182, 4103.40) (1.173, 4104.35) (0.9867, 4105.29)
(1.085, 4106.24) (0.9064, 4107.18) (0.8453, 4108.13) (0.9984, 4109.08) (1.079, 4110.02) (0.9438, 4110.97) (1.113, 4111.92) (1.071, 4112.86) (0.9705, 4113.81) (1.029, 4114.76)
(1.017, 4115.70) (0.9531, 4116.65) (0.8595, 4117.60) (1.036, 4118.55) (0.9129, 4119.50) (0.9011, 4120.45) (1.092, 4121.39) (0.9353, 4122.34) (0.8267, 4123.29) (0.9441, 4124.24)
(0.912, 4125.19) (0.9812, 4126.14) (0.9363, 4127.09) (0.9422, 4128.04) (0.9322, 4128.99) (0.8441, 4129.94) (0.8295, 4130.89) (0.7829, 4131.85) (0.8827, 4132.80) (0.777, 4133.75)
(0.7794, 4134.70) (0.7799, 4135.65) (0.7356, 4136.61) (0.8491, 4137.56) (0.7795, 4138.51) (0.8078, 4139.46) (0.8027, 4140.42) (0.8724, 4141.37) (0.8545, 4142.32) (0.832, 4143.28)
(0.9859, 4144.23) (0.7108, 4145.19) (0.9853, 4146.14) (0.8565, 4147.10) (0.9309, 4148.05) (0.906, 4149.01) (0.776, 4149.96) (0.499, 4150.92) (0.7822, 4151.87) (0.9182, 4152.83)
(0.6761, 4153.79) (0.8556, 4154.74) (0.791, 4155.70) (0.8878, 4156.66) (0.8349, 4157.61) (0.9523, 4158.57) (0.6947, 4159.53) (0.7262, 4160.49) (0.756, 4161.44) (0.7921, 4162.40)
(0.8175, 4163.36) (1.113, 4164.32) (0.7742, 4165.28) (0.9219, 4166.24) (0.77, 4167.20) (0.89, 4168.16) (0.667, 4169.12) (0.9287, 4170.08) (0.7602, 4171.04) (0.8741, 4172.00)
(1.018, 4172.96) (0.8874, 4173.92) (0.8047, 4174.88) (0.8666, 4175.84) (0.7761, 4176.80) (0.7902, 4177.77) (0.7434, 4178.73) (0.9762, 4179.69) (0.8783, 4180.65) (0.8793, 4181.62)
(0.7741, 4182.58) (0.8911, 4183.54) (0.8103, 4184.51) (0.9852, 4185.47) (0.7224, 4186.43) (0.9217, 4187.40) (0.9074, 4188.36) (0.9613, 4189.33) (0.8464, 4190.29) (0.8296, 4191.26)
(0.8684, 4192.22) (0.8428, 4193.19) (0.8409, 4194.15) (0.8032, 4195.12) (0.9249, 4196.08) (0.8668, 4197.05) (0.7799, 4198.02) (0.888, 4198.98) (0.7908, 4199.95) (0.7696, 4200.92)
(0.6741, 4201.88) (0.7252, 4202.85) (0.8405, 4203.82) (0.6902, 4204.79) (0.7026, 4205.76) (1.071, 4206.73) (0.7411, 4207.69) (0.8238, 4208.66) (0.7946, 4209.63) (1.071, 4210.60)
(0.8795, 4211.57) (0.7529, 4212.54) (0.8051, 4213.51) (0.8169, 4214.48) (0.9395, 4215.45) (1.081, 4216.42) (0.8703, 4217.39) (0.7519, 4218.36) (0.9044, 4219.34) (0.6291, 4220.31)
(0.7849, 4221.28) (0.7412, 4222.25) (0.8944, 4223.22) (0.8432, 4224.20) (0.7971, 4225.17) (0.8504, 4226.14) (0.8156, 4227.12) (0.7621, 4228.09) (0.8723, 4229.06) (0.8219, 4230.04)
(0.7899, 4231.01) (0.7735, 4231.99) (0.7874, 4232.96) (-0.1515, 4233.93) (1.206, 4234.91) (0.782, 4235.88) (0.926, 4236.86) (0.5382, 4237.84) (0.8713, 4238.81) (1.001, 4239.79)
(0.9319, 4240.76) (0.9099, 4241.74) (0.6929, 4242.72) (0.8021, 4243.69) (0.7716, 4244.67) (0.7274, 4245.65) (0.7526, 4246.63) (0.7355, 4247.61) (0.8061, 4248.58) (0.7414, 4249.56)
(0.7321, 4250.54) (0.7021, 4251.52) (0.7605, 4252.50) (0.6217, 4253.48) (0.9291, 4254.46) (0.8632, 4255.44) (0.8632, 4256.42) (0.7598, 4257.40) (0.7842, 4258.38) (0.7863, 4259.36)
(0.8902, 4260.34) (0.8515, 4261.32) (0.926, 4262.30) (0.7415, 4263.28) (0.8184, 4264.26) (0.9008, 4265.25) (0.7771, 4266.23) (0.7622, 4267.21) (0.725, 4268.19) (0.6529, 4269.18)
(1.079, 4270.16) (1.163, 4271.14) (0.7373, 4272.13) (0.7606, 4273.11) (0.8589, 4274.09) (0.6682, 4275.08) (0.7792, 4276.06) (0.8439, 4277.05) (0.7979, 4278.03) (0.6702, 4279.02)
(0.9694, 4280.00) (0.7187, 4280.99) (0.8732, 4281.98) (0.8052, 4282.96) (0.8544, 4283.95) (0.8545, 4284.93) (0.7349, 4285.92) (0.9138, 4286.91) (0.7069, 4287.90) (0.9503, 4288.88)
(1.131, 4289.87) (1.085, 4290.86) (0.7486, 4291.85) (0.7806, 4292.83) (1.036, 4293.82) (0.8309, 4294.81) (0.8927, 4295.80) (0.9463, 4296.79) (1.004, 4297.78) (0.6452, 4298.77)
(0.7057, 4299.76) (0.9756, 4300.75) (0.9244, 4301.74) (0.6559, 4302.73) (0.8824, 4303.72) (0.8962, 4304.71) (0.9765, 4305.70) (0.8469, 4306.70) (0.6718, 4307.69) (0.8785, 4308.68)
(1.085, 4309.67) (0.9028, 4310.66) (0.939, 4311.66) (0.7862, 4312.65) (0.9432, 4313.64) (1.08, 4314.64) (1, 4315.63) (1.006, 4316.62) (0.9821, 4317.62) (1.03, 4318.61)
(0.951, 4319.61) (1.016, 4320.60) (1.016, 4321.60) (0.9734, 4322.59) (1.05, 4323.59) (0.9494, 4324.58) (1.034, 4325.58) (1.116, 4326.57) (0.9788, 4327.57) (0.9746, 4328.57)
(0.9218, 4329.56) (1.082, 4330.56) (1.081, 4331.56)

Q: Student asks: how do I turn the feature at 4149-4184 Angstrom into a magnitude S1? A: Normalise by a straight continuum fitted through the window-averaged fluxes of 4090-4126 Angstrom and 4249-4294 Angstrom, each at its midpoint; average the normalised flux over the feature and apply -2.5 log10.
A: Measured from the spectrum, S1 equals 0.122 mag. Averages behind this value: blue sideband 0.982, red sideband 0.827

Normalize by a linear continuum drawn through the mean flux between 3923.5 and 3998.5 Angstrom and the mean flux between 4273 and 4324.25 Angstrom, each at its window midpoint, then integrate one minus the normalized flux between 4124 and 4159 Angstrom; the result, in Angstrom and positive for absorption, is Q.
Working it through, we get 2.4 Angstrom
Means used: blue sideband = 0.927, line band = 0.842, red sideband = 0.887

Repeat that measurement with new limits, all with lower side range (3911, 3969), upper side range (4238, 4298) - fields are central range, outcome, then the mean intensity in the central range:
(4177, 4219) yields 0.5 Angstrom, 0.844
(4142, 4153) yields 0.5 Angstrom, 0.833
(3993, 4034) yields 0.6 Angstrom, 0.902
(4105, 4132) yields -2.3 Angstrom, 0.956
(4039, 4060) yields 0.8 Angstrom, 0.869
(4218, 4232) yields 0.7 Angstrom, 0.803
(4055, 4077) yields 0.3 Angstrom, 0.886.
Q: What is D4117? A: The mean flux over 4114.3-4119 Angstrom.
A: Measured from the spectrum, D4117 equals 0.979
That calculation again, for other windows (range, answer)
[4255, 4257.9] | 0.828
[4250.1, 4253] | 0.73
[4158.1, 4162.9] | 0.784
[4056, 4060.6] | 0.85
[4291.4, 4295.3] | 0.851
